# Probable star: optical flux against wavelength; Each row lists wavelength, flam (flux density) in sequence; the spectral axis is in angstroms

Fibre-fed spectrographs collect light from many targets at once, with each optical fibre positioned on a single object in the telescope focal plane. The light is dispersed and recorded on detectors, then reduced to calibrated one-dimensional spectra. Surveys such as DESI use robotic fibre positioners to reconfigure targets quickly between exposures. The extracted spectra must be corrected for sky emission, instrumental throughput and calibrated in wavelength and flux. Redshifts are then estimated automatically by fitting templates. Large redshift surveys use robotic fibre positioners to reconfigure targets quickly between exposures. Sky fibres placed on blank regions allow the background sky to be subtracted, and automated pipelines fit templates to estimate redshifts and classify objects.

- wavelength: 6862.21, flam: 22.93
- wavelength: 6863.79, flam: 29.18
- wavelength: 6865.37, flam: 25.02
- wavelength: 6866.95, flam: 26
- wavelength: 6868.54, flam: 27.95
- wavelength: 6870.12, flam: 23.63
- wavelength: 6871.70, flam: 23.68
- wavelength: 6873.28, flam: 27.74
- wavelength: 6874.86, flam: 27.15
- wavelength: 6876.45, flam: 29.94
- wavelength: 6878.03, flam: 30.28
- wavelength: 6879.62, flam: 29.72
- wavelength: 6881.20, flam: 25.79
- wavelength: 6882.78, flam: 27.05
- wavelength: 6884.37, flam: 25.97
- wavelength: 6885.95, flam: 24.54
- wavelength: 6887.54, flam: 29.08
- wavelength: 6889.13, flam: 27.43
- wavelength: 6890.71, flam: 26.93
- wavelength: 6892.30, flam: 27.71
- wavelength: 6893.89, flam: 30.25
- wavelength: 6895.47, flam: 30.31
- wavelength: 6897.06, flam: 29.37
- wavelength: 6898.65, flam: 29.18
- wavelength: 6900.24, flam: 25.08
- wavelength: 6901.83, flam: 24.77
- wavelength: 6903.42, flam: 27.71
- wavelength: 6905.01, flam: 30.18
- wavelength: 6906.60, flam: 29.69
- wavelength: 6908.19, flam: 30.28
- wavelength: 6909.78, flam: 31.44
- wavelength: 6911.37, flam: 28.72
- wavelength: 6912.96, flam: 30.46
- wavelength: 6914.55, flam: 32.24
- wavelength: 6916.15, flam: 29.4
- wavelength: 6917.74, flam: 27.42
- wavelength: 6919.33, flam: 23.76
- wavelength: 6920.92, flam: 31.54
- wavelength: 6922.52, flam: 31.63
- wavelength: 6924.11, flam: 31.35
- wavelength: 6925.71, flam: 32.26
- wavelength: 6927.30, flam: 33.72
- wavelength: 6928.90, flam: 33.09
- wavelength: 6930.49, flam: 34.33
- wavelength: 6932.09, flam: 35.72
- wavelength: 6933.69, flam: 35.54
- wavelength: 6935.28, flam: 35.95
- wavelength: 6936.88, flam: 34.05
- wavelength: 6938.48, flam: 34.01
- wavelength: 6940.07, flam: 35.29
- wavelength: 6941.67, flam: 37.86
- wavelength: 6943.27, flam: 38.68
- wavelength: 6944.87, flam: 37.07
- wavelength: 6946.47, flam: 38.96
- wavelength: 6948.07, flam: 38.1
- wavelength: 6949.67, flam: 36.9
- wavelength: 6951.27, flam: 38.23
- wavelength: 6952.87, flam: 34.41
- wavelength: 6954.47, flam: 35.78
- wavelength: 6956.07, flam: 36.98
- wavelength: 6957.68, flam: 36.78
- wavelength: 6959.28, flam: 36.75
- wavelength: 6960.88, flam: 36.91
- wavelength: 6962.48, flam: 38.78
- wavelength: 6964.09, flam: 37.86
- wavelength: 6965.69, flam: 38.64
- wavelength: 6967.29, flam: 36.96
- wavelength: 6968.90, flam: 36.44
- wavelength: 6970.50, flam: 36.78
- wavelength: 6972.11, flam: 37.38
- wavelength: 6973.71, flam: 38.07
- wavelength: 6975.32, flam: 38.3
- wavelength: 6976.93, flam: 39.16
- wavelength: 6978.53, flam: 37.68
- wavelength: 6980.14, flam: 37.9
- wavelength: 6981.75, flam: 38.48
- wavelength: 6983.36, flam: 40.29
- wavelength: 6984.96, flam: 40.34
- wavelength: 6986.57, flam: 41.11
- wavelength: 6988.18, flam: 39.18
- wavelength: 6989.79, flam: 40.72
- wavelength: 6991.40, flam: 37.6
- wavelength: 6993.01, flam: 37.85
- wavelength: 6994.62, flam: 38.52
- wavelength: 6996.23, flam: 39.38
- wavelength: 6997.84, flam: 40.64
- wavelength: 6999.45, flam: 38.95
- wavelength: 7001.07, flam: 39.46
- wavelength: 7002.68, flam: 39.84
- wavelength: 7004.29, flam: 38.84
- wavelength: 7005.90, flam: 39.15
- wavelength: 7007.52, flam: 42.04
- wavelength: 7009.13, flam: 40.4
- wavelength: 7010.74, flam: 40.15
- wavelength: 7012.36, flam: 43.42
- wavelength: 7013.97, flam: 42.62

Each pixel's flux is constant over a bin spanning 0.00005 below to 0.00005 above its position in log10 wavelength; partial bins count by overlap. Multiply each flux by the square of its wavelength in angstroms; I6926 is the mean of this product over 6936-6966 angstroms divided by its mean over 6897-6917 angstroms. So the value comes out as 1.3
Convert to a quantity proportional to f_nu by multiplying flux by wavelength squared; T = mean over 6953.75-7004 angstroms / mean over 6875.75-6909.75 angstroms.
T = 1.39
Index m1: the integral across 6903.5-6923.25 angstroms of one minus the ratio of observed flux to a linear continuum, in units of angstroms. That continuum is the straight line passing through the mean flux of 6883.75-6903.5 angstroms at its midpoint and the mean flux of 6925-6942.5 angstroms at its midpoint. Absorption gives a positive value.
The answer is 0.9 angstroms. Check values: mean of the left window 27.6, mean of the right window 34.7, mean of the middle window 29.7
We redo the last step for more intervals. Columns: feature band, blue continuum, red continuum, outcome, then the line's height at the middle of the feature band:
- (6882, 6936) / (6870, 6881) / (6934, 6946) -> 3.8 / 32.1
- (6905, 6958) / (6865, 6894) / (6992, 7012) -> -1.8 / 32.4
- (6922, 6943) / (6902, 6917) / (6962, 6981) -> -1.0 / 32.8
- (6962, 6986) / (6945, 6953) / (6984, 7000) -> 0.3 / 38.7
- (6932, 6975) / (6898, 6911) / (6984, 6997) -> -2.8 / 34.7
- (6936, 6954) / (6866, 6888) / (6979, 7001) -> -1.2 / 34.4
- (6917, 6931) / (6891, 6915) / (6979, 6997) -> 0.3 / 31.6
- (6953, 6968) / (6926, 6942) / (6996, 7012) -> -0.2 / 36.8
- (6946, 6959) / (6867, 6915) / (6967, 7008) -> -0.7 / 35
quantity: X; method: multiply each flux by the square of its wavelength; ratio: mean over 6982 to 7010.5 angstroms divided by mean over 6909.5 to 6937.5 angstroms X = 1.27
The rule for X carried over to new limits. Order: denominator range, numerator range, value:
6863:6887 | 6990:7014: 1.54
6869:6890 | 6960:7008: 1.47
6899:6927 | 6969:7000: 1.35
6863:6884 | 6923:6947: 1.32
